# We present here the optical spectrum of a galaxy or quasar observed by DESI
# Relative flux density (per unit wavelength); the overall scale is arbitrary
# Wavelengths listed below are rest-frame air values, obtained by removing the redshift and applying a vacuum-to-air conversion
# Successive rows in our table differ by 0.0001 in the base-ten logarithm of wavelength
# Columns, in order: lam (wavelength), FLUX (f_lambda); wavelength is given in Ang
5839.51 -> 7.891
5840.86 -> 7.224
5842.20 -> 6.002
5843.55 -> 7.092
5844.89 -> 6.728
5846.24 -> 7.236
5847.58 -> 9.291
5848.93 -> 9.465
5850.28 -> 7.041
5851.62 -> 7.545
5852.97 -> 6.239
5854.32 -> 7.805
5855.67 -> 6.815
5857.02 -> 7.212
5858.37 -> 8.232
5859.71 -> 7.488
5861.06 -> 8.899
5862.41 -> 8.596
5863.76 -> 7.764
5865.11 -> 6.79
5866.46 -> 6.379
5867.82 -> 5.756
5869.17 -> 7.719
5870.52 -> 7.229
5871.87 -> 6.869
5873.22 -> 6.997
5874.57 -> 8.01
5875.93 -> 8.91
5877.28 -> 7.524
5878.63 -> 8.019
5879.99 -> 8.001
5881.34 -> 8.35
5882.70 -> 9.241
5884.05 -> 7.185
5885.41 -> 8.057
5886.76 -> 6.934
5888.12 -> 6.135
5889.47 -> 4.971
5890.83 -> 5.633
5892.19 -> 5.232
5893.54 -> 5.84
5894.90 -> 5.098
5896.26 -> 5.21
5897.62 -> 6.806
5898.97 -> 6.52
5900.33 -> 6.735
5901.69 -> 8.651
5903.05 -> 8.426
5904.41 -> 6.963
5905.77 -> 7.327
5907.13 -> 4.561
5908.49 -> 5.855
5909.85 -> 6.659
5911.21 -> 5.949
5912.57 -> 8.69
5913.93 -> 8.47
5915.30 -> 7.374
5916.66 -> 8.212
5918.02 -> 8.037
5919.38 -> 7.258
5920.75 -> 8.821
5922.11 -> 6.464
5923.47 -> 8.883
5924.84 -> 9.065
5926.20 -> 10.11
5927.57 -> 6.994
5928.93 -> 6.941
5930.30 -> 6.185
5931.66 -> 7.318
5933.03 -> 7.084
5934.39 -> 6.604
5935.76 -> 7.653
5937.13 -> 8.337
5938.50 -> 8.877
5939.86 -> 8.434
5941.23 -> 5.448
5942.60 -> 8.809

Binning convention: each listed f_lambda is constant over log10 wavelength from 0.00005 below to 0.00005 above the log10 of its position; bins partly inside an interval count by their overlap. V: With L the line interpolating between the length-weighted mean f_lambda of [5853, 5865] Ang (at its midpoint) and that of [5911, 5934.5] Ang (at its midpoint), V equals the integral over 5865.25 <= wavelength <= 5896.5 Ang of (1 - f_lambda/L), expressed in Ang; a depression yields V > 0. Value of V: 3.16 Ang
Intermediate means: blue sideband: 7.72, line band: 6.95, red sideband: 7.75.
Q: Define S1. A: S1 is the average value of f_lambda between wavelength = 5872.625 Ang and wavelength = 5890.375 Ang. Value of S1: 7.54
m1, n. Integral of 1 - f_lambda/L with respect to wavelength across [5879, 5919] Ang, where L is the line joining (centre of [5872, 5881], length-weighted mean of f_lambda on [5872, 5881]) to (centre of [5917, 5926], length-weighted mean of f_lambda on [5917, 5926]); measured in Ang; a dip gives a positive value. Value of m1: 5.4 Ang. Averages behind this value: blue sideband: 7.87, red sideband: 8.2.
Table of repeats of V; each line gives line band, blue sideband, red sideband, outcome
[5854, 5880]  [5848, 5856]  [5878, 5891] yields -0.3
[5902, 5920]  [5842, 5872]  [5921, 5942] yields 0.8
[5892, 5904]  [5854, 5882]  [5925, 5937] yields 1.5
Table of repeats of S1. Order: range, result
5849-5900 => 7.13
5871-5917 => 7.03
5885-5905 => 6.46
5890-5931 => 7.09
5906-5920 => 7.12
